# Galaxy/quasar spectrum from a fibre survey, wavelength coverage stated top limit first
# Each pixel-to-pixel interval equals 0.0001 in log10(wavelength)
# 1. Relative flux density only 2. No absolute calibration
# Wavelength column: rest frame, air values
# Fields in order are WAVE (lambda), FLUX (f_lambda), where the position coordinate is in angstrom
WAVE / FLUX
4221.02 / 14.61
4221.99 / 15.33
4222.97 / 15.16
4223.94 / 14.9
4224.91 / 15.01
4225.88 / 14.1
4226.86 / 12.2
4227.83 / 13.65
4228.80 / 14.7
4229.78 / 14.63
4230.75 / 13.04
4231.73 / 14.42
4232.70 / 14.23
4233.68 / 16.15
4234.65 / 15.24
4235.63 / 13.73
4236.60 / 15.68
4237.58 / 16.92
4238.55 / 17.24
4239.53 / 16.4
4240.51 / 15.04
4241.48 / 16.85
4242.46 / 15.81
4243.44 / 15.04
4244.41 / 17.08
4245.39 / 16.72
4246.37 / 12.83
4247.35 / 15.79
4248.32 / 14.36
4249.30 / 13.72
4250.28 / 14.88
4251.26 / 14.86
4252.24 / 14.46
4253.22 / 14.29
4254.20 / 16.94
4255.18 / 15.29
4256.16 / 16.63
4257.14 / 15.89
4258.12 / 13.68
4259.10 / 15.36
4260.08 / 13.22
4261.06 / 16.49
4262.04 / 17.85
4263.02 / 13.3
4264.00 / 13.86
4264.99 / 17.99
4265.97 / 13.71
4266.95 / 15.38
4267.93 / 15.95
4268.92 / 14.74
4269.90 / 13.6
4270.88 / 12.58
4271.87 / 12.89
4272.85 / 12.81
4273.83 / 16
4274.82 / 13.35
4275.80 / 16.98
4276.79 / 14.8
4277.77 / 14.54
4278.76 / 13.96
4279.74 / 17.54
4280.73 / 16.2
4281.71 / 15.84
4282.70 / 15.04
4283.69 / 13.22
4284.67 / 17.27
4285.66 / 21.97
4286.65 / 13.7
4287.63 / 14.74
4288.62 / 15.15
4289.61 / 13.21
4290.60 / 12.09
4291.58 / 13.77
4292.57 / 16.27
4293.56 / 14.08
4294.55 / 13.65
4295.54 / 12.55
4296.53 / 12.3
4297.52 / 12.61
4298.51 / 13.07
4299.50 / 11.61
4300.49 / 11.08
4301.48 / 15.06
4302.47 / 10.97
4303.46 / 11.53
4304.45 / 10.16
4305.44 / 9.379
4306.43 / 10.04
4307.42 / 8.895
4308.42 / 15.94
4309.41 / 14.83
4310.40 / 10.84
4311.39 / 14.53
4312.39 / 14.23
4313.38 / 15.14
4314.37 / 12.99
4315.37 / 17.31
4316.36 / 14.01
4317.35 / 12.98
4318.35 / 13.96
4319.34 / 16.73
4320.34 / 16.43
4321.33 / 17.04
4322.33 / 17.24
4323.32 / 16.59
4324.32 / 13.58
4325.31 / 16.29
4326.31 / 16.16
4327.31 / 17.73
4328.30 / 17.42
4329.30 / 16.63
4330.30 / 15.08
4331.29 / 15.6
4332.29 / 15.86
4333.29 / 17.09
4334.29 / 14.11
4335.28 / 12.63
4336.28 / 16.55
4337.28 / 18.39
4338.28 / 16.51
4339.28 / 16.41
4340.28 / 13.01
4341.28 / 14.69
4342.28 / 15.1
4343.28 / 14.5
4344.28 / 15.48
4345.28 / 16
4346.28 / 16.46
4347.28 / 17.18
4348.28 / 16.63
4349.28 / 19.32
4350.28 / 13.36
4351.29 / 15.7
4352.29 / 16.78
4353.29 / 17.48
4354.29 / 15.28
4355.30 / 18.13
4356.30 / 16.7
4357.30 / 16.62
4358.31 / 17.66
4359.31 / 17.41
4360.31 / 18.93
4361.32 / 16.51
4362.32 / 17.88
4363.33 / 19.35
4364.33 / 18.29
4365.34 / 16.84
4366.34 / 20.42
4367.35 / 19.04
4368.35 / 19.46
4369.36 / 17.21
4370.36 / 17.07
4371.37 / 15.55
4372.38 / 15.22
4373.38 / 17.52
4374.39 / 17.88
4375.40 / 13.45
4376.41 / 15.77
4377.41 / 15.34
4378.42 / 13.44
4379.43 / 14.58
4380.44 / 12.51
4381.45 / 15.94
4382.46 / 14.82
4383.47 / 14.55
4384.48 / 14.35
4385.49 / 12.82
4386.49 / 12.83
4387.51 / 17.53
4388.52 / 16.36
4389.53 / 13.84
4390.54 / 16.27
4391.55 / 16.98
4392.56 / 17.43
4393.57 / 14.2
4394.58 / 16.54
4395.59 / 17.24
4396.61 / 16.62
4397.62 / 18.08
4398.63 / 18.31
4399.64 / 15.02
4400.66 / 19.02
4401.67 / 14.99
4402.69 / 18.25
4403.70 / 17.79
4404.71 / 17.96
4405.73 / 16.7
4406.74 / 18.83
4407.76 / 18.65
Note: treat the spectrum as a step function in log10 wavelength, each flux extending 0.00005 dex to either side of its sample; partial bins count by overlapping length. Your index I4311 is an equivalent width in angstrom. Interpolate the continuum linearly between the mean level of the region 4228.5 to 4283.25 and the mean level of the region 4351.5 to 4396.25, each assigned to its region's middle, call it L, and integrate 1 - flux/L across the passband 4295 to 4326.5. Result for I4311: 4.2 angstrom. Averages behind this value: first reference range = 15.1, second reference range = 16.4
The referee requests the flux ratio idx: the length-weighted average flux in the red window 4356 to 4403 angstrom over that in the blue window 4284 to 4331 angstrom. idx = 1.2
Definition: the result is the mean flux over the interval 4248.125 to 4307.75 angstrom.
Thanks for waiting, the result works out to 14.2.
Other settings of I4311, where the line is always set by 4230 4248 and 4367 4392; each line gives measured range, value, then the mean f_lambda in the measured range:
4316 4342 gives -0.3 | 15.7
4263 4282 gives 0.8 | 14.8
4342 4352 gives -0.3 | 16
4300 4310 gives 2.4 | 11.8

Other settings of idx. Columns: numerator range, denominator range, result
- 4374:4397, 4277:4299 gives 1.04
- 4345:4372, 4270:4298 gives 1.19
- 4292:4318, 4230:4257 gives 0.84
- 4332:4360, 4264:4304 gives 1.13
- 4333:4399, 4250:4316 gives 1.14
